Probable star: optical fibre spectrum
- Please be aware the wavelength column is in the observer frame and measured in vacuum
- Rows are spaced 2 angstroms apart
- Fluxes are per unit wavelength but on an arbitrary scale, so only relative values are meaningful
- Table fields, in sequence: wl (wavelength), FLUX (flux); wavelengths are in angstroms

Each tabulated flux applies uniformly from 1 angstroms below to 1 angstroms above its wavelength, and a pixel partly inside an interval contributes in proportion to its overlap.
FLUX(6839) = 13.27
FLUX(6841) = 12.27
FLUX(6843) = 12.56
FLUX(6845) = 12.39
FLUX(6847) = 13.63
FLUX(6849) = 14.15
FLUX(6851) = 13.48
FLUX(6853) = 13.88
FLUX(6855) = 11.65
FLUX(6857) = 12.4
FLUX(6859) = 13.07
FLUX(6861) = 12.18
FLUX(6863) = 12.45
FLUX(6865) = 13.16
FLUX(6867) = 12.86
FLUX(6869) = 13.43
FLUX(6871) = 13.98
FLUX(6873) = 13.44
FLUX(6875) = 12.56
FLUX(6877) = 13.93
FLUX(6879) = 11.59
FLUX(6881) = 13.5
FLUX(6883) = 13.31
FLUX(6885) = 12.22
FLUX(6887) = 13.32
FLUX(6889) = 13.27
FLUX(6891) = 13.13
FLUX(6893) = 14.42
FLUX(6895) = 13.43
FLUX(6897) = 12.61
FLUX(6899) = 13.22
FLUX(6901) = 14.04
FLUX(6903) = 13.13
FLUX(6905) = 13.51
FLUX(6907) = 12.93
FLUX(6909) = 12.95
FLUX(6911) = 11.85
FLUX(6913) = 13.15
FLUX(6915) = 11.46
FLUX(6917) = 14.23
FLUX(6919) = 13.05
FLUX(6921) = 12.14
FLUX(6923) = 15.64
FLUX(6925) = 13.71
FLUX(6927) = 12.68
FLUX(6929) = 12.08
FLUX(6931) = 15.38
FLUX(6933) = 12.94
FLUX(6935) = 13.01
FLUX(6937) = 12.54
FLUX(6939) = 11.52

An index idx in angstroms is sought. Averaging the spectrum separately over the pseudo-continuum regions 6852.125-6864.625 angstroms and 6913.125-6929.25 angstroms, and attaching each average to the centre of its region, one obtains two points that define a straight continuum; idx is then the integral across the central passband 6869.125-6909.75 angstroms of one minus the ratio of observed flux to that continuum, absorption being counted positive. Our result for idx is -1.1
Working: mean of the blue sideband 12.6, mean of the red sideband 13.2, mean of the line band 13.2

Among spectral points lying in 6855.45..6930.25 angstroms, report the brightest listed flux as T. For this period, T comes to 15.64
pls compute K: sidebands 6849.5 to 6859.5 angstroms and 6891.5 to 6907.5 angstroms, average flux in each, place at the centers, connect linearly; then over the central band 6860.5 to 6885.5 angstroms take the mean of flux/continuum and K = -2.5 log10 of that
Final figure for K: 0.01 mag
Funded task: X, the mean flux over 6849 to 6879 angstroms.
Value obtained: 13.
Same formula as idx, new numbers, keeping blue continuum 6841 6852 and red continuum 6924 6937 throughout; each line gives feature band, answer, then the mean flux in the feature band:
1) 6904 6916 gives 0.52 angstroms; 12.6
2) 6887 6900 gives -0.14 angstroms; 13.3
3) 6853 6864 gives 0.57 angstroms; 12.5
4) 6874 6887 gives 0.30 angstroms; 12.9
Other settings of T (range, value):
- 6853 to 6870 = 13.88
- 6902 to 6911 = 13.51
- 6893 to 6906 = 14.42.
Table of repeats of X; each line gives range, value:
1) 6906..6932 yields 13.2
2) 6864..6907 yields 13.2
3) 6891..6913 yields 13.2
